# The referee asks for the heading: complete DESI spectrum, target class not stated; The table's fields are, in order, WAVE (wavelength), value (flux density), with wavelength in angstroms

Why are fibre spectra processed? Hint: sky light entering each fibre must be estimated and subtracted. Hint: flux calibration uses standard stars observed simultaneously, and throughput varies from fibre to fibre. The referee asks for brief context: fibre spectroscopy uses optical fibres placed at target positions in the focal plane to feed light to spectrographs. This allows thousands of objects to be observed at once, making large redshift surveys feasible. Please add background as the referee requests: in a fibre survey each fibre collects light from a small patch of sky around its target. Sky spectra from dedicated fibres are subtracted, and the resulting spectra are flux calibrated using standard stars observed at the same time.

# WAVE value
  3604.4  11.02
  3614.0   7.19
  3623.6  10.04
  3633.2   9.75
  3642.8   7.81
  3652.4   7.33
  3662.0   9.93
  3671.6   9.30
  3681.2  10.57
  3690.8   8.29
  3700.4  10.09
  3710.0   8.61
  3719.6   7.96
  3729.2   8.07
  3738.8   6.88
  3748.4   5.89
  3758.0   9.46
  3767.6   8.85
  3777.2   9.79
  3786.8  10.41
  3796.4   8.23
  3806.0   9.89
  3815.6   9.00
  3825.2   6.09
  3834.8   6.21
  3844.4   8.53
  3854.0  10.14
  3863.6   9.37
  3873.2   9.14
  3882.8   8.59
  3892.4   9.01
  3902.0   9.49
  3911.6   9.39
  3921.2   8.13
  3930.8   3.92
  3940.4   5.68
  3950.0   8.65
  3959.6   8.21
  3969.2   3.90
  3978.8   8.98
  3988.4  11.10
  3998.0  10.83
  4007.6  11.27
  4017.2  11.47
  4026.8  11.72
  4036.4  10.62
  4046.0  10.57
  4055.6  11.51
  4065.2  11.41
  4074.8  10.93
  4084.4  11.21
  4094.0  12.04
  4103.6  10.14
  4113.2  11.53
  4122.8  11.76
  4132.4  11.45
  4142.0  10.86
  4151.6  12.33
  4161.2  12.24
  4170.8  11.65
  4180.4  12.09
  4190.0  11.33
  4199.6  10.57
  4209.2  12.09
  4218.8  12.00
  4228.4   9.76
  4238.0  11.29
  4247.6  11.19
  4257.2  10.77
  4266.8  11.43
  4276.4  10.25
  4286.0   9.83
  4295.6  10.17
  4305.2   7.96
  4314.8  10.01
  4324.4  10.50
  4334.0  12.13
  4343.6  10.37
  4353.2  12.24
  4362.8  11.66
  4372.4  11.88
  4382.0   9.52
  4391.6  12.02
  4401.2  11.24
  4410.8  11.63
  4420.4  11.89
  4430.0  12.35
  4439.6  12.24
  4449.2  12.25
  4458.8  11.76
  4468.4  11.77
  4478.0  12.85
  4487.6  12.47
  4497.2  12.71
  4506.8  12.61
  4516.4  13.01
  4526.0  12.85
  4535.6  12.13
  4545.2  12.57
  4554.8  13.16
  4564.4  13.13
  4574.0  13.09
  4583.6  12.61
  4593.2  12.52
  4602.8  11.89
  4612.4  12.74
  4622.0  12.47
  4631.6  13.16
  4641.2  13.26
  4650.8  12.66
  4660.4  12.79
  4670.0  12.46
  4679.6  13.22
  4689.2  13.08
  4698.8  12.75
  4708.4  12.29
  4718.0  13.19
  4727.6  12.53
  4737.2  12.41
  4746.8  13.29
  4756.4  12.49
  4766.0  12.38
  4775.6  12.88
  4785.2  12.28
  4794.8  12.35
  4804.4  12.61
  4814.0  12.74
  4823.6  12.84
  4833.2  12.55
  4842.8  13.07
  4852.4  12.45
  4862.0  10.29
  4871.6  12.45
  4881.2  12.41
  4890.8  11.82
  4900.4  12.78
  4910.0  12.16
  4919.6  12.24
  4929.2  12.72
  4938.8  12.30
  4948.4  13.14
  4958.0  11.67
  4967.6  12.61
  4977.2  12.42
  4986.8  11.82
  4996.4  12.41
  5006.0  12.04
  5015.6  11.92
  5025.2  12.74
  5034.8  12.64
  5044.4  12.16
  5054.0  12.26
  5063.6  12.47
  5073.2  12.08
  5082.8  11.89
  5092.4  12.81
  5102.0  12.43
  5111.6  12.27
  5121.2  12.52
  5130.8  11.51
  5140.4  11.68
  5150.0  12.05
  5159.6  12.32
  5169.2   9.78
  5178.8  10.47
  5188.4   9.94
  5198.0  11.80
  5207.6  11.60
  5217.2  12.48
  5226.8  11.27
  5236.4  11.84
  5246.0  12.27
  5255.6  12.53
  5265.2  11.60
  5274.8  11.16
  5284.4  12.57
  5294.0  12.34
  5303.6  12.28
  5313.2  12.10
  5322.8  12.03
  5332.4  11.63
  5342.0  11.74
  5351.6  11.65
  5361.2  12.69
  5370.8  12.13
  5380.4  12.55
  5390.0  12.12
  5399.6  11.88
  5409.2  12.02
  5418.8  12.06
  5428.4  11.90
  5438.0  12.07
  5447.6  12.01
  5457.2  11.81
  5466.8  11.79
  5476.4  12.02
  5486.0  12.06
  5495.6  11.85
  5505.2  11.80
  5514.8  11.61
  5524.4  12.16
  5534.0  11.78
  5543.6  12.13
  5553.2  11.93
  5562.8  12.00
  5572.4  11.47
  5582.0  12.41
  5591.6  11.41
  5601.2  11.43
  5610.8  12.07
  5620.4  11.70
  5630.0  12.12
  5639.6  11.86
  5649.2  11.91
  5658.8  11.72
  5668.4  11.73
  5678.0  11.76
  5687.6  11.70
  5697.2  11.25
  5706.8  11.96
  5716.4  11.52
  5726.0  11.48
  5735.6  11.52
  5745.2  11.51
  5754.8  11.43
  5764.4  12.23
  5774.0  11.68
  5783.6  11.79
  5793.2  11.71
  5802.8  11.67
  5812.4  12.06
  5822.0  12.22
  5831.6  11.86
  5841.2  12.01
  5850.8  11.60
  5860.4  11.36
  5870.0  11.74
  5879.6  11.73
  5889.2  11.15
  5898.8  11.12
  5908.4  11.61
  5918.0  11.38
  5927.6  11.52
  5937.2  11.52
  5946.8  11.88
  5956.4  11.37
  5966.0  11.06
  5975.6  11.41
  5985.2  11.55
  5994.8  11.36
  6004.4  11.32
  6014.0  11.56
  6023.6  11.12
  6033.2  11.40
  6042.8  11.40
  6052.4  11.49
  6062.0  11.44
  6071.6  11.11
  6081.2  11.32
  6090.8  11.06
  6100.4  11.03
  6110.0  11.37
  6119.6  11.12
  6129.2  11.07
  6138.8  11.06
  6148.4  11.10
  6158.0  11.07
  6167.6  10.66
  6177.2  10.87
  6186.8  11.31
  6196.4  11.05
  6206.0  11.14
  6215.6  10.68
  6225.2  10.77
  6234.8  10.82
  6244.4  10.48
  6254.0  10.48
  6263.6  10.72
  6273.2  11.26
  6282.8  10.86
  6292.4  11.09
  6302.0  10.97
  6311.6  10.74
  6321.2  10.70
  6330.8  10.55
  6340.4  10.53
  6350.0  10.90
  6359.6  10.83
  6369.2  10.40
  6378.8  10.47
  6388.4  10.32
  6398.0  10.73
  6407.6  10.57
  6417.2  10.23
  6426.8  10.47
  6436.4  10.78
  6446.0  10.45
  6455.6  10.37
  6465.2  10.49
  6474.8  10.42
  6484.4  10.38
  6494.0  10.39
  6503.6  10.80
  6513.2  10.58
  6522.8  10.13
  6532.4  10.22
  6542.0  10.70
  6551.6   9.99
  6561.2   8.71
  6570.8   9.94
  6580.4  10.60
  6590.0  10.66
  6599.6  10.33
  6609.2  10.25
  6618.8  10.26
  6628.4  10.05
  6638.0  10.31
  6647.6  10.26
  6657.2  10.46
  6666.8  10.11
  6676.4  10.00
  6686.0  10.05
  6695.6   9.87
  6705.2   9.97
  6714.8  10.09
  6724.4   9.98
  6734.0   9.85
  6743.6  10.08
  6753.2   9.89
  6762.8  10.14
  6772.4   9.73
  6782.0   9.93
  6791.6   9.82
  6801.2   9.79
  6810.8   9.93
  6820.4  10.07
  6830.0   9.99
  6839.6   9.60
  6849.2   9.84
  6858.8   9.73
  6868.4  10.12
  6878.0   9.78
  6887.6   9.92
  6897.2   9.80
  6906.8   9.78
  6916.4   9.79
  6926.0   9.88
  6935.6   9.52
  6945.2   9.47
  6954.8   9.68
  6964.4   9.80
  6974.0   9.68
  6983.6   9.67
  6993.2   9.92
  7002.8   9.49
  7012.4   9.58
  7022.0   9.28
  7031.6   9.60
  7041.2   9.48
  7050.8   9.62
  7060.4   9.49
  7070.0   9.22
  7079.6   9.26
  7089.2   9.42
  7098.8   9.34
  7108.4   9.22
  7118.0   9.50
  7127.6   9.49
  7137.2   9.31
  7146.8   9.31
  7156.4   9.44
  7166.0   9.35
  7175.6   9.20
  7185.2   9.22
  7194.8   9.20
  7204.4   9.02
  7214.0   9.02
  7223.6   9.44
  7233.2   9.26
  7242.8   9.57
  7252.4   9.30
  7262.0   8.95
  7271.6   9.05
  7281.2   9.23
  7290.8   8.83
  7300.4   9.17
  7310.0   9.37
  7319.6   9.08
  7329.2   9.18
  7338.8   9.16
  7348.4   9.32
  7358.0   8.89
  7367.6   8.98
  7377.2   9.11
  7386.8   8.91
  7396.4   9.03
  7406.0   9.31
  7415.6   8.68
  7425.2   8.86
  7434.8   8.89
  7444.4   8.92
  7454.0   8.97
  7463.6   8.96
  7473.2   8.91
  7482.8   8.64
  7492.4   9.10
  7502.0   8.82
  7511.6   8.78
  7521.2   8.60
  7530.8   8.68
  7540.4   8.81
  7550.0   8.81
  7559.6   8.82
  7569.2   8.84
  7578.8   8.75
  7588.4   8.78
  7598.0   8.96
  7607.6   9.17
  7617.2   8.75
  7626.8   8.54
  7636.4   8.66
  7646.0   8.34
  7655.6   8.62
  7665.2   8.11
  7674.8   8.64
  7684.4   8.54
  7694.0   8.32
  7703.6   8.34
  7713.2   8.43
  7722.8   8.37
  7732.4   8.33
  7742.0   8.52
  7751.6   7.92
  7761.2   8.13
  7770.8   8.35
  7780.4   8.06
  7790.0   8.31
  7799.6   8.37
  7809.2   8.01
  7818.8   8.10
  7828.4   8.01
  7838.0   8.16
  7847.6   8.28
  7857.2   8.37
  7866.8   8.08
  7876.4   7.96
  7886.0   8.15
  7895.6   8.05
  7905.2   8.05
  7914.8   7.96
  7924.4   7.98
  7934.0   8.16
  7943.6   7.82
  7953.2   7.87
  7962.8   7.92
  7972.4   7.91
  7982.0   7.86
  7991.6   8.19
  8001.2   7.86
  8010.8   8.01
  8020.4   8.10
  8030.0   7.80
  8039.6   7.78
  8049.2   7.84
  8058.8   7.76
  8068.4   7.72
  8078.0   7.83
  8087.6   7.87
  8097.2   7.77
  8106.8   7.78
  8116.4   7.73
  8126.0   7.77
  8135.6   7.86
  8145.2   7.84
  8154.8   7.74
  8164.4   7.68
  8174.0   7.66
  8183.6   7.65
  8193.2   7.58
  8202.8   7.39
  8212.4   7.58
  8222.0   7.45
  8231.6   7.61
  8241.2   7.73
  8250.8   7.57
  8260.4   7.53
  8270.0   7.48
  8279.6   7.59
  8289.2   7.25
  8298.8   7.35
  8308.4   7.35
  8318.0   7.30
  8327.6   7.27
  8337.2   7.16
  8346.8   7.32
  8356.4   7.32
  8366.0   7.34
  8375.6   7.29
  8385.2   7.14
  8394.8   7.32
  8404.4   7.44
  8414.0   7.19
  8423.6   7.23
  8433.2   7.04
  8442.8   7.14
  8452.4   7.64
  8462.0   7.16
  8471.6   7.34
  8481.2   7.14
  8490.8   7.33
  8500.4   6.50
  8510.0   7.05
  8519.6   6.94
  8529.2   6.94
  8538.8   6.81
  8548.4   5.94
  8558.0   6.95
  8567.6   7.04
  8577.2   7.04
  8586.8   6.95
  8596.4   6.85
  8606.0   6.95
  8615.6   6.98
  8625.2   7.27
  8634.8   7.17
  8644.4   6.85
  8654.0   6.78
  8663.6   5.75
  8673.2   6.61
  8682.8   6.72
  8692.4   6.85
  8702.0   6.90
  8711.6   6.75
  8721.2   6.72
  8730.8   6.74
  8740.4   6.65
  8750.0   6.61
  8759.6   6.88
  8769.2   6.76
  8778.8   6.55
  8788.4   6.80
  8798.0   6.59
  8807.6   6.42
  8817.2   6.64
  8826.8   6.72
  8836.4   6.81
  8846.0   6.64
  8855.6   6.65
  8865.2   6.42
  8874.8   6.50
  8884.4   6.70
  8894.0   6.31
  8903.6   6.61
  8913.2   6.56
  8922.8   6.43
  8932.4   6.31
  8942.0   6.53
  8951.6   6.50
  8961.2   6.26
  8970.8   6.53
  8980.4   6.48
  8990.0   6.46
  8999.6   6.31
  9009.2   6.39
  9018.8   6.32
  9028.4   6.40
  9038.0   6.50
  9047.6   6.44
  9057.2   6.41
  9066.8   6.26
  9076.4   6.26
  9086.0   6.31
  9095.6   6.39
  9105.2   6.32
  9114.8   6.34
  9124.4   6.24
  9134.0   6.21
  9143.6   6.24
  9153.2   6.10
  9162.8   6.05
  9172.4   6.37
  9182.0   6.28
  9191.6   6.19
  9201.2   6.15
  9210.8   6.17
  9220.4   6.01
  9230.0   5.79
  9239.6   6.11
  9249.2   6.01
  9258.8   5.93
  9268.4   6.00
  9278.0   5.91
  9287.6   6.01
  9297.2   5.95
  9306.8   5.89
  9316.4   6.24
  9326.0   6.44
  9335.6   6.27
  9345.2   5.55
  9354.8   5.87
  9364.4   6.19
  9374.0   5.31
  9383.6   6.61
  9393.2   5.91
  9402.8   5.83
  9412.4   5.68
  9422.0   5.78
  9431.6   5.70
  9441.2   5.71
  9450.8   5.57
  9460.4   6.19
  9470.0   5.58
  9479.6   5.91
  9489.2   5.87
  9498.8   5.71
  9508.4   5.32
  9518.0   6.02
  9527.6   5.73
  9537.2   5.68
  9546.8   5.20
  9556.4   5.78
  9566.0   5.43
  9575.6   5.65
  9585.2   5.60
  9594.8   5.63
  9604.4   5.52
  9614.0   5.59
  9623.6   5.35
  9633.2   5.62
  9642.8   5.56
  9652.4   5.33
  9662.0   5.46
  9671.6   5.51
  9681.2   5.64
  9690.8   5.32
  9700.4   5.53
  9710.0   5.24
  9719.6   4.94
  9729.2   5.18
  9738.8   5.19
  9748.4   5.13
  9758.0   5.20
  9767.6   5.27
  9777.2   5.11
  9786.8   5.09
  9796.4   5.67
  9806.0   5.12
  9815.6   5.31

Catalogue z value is 0.000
